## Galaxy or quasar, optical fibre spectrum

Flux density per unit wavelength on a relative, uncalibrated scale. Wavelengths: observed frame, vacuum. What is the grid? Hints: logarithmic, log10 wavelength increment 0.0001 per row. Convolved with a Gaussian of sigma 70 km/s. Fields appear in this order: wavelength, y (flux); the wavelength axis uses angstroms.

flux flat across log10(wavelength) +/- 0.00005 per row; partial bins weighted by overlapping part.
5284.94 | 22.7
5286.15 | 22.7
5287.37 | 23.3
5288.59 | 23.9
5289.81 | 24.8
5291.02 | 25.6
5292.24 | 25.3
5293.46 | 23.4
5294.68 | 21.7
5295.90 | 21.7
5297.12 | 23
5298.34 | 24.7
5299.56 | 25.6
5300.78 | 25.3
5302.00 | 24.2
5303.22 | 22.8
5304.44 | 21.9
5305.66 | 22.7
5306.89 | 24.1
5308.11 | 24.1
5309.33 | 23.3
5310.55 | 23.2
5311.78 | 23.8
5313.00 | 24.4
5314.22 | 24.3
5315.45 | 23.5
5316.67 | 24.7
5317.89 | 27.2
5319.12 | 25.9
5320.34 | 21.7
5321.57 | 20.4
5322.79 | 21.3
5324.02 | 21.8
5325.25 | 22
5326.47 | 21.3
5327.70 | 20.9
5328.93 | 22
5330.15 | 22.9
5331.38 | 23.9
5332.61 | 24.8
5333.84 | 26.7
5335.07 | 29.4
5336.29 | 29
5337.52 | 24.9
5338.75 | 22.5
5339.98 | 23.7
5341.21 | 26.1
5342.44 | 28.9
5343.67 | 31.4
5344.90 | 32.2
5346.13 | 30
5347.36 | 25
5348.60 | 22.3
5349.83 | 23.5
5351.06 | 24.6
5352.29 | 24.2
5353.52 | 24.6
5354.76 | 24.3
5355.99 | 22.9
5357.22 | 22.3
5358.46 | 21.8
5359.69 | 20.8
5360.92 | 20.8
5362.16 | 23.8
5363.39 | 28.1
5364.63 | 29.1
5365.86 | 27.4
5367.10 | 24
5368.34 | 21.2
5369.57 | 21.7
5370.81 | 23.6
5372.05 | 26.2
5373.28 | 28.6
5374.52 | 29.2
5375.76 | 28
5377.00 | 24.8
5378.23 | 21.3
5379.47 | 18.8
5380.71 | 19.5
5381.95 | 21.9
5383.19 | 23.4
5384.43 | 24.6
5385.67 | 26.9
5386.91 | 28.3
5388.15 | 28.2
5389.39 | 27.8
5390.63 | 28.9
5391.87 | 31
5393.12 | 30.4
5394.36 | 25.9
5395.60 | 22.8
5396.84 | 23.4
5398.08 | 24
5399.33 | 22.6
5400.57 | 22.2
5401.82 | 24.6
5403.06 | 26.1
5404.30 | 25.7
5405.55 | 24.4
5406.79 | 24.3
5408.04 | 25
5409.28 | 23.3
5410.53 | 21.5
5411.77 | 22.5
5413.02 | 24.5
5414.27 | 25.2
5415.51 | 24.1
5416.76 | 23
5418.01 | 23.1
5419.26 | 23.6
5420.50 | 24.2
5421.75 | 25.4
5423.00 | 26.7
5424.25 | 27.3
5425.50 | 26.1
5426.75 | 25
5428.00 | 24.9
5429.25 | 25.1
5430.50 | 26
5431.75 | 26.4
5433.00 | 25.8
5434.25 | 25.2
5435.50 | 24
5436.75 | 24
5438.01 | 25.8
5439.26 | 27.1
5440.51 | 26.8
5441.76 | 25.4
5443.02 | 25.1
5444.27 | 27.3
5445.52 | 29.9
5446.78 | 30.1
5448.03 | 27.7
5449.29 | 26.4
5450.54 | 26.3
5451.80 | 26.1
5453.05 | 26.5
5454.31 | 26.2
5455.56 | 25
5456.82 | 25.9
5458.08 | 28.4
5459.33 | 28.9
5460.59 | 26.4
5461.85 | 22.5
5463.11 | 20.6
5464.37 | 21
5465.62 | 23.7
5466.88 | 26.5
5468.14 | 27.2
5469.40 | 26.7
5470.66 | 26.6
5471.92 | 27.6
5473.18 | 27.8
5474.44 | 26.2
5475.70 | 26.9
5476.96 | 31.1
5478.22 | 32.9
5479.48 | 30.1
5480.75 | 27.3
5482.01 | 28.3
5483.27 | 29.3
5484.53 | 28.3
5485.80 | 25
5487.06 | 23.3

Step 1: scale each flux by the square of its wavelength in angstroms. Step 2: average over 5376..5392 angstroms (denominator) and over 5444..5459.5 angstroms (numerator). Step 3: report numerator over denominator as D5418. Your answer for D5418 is 1.12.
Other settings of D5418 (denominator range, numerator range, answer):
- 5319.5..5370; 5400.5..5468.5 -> 1.07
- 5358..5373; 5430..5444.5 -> 1.09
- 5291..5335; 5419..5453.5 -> 1.16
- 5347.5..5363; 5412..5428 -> 1.10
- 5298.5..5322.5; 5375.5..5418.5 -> 1.07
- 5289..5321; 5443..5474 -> 1.16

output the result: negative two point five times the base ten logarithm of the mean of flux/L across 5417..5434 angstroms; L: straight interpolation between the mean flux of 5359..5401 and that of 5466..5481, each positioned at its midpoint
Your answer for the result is 0.05 mag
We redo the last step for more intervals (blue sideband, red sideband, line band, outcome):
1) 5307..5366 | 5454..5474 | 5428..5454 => -0.04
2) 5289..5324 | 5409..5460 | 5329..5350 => -0.09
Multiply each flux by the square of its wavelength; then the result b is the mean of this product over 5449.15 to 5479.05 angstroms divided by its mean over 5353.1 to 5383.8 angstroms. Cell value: 1.1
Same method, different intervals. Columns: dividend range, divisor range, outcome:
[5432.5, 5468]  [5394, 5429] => 1.08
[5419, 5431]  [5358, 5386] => 1.08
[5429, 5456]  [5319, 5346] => 1.11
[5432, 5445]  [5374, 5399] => 1.03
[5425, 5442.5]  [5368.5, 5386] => 1.08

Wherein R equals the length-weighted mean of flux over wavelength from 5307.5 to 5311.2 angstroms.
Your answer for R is 23.5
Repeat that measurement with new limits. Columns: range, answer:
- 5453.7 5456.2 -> 25.6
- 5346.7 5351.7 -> 23.9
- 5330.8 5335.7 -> 26.2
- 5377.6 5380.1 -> 20.1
